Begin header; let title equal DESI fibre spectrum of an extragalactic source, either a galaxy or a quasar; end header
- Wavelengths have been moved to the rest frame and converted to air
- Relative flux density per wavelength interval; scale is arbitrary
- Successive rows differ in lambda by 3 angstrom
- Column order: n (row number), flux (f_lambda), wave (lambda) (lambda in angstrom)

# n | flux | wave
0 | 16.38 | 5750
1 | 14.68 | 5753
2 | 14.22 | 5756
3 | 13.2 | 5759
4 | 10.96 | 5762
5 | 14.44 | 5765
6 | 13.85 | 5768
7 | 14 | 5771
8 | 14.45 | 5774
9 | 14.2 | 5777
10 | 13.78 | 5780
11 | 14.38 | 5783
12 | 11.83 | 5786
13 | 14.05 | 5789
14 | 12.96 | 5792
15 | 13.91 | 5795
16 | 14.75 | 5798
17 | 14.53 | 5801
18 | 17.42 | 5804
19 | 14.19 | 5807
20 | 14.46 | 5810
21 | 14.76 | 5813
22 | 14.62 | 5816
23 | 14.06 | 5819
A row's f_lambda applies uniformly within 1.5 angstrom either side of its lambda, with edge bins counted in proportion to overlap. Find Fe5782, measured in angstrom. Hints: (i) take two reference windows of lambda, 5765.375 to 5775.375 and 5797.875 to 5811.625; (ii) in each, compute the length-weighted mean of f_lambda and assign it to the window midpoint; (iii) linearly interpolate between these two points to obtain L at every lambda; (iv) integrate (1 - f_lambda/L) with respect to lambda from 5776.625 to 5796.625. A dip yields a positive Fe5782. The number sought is 1.4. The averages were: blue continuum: 14.1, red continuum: 15.1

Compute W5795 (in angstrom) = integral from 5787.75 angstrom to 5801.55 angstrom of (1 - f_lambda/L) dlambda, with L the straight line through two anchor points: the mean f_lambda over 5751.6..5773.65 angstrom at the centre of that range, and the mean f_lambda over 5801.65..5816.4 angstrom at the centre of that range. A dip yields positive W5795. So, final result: 0.6 angstrom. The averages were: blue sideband 13.7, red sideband 15.1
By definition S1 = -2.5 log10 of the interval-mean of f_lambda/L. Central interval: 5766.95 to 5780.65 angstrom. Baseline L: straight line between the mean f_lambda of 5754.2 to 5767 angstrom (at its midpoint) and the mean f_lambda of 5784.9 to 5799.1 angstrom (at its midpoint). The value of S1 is -0.06 mag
